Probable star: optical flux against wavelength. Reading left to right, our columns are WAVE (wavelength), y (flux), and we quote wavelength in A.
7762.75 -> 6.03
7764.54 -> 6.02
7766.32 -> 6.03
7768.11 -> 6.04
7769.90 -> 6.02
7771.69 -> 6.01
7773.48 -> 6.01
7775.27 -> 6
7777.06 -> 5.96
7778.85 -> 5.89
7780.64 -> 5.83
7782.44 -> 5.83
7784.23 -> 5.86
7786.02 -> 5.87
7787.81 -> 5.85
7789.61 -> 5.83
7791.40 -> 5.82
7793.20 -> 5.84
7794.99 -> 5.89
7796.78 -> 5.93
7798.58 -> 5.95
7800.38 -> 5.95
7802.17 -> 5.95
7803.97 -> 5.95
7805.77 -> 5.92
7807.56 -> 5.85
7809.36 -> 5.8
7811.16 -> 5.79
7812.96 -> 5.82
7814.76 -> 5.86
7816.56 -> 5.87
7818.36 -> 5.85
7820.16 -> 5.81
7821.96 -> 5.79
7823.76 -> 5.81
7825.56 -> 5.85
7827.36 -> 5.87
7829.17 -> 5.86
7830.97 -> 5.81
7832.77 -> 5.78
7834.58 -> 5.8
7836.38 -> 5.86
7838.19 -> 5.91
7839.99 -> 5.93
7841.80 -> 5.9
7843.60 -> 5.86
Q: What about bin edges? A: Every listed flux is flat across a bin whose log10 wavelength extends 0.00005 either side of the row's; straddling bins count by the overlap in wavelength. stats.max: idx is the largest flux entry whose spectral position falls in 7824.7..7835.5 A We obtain 5.87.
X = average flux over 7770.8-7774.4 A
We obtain 6.01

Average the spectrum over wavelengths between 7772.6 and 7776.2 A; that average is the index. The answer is 6.01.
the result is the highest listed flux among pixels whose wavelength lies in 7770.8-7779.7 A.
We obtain 6.01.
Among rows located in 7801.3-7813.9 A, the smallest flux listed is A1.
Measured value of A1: 5.79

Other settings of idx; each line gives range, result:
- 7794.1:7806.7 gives 5.95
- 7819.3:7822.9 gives 5.81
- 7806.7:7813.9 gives 5.85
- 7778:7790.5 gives 5.89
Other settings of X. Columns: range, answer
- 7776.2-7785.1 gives 5.87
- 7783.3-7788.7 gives 5.87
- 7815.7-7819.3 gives 5.86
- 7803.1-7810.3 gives 5.88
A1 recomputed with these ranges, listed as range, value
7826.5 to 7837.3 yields 5.78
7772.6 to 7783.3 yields 5.83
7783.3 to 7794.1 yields 5.82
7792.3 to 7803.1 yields 5.84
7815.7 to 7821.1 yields 5.81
